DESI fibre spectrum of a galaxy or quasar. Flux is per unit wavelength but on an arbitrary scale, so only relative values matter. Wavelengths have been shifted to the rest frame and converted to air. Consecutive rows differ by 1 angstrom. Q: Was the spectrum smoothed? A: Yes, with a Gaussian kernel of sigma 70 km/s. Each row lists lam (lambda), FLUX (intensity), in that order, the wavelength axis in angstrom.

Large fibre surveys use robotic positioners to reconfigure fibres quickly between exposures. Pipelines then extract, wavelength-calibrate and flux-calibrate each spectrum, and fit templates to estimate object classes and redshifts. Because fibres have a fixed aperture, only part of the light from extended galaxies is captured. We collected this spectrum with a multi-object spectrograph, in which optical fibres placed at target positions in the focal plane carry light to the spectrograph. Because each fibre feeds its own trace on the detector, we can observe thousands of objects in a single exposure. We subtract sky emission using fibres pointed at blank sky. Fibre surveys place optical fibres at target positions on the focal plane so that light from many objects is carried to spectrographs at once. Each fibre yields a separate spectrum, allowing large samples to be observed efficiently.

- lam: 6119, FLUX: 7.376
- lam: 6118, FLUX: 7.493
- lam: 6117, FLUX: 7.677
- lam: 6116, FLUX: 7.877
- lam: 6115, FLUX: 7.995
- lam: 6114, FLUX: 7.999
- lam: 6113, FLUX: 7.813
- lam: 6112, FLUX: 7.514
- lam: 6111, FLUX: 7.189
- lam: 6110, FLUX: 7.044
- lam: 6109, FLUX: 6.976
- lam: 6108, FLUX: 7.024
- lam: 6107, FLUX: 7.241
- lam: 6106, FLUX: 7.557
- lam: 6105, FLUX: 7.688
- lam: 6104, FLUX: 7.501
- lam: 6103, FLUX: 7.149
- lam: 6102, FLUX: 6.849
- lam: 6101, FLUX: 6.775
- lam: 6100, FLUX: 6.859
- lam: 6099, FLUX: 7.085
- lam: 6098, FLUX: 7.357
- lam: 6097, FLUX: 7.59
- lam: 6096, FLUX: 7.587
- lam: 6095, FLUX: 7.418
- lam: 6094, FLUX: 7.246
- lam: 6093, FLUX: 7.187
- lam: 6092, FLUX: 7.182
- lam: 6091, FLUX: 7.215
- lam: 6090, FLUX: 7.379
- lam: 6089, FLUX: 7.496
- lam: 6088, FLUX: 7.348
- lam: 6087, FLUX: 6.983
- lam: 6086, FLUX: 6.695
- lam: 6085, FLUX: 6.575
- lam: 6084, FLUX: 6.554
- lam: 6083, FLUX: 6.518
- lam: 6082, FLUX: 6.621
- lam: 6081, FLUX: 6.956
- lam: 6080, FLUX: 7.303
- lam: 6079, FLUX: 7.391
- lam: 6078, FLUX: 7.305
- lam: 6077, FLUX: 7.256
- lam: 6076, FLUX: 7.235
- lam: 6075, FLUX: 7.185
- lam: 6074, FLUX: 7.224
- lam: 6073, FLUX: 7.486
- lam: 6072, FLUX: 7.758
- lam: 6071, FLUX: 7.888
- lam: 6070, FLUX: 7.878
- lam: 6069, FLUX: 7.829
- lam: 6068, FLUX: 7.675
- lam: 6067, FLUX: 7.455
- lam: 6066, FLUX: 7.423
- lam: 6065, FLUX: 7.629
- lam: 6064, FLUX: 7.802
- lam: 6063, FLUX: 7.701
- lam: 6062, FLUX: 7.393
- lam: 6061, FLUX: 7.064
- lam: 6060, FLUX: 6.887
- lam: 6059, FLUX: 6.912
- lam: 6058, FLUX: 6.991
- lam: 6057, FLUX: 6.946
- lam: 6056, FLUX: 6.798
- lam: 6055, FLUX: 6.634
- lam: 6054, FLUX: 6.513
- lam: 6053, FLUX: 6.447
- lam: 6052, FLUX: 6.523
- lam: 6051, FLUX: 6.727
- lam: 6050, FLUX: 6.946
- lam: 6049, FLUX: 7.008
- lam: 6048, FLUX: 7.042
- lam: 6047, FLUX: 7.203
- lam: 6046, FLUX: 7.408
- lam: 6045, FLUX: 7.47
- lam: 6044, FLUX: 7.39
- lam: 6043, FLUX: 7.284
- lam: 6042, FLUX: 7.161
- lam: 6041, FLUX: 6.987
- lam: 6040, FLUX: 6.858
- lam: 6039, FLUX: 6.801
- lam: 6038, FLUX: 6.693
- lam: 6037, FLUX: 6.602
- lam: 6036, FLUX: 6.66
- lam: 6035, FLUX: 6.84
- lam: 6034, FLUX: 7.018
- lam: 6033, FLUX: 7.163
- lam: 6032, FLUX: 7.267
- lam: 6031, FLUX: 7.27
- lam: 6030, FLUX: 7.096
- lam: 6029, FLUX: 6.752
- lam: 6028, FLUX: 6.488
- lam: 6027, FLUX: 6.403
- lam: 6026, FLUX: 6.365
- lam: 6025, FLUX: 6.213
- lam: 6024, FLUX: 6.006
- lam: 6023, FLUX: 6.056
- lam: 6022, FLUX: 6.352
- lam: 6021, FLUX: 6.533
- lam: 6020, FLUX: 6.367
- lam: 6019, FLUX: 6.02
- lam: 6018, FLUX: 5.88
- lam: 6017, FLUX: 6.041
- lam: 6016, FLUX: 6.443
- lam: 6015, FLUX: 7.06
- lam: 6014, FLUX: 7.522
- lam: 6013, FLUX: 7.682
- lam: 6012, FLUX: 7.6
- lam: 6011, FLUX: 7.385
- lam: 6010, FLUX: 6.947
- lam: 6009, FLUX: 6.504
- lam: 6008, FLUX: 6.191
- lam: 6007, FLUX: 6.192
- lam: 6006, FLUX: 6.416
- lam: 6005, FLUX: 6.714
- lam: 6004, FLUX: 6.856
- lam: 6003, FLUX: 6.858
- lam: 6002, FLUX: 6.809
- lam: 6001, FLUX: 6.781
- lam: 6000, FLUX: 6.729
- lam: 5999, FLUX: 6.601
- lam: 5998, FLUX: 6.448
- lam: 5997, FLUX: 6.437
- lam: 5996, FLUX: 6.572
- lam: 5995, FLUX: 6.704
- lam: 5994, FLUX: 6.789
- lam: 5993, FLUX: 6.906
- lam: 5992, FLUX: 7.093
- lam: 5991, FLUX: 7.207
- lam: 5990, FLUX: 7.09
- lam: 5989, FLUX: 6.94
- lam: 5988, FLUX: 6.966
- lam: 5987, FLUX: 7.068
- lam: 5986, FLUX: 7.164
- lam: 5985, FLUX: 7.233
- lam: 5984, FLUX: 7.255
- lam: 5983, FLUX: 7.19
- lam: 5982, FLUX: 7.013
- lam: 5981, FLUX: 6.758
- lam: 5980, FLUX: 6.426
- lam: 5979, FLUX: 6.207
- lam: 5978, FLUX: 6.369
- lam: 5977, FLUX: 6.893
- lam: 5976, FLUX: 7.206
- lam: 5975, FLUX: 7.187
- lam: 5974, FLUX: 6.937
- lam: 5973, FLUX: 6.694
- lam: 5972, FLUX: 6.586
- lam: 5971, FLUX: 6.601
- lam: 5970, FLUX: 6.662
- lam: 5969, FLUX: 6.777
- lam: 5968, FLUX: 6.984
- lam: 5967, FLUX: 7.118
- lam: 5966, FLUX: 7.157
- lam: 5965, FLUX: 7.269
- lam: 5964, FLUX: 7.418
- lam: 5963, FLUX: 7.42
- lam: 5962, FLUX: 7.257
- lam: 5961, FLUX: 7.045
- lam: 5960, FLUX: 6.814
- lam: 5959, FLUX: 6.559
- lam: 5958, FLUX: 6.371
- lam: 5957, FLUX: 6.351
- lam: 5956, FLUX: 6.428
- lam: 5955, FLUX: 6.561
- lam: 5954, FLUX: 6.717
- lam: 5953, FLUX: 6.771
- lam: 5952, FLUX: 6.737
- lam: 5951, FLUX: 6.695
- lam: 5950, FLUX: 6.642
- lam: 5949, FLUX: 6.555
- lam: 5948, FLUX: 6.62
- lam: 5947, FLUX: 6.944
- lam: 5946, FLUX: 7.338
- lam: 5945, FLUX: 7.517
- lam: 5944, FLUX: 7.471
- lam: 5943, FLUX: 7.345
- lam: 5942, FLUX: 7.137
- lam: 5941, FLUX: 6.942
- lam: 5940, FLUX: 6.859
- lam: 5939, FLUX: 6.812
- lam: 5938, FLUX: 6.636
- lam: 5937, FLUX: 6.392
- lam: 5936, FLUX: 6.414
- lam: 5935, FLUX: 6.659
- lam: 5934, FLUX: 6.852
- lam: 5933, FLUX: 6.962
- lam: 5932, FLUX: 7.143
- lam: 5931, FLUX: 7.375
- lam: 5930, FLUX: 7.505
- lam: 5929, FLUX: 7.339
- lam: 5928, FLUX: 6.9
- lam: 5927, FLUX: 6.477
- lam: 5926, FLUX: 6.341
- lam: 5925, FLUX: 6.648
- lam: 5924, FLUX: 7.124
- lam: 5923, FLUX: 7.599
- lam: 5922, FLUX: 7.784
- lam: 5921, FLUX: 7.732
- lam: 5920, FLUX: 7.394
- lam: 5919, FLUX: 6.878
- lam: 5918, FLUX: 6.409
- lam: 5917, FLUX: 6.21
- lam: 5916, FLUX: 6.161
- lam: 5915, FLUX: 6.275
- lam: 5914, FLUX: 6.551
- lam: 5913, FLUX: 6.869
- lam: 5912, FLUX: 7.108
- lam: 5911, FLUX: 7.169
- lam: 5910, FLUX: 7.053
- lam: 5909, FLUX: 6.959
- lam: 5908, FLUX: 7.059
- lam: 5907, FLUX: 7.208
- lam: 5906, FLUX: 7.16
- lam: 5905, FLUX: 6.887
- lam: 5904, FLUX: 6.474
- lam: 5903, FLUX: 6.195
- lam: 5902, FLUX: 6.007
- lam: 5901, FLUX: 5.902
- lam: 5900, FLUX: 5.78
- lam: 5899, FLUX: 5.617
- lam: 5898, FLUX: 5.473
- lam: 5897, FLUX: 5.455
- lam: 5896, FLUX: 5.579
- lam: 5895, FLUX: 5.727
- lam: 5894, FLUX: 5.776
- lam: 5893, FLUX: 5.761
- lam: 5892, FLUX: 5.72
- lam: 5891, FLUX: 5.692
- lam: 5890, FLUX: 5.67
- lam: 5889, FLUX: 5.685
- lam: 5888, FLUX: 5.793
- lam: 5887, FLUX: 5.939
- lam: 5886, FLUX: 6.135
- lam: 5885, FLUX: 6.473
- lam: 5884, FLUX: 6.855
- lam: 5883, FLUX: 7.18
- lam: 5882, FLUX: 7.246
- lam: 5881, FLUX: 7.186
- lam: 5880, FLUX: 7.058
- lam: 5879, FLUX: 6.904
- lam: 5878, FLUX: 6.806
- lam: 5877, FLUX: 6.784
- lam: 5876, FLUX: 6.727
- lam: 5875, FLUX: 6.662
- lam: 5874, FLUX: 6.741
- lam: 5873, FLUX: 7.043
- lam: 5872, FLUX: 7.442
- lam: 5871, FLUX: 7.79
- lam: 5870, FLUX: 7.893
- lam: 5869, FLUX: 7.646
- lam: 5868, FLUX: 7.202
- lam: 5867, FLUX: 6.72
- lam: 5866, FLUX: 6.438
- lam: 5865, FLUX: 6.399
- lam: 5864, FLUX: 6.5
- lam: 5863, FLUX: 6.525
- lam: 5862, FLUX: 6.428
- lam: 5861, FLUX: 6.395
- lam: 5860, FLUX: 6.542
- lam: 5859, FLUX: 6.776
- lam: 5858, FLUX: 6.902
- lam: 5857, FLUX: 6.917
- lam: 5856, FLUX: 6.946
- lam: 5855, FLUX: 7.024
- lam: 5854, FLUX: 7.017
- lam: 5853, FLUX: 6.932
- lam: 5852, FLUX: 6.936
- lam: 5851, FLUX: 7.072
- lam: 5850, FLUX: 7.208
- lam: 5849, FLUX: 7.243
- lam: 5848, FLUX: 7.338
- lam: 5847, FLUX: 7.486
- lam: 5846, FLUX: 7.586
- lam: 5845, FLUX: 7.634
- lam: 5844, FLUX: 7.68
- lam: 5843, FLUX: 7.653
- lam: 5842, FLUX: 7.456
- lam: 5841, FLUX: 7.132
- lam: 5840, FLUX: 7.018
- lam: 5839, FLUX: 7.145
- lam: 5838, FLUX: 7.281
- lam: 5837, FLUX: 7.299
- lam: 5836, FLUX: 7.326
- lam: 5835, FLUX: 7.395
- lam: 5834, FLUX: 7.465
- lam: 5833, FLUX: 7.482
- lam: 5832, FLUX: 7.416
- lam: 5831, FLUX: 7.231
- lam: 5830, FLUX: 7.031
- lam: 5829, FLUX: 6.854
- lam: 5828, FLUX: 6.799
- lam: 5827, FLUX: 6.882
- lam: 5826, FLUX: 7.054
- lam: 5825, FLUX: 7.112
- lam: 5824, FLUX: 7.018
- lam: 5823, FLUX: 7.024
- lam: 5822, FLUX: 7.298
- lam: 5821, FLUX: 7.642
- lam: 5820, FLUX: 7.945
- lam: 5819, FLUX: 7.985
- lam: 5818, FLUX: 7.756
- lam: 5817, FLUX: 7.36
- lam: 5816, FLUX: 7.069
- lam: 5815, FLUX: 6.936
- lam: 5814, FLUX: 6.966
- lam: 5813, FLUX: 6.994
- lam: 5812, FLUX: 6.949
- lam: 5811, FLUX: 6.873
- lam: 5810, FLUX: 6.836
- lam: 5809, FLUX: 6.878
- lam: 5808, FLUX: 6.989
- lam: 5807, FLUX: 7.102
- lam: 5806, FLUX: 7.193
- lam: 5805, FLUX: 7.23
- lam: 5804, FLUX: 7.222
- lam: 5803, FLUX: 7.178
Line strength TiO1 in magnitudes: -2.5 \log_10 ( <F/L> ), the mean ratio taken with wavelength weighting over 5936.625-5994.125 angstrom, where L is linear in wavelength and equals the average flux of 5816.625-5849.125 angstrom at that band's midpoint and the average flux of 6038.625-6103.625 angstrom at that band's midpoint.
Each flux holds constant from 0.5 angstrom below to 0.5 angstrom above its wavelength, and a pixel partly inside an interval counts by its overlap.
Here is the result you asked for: 0.05 mag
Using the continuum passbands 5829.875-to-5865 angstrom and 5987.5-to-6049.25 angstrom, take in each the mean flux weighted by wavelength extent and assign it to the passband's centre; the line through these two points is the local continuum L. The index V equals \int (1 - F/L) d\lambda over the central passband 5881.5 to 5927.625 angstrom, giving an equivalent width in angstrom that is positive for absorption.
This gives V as 3.6 angstrom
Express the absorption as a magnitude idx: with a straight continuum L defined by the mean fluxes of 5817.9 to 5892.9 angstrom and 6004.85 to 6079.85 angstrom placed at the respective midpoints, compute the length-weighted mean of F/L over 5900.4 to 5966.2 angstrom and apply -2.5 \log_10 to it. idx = 0.02 mag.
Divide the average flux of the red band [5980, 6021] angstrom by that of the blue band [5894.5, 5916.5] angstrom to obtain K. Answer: 1.06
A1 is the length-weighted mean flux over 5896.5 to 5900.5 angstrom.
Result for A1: 5.58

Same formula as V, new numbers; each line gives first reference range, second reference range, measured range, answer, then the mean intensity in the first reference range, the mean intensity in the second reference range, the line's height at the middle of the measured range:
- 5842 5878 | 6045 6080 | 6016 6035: 1.8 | 7.04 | 7.23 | 7.19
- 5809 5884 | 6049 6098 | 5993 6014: 1.1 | 7.11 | 7.18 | 7.16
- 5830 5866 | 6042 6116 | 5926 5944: 0.6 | 7.1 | 7.23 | 7.15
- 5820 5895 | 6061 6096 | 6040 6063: 0.8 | 6.92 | 7.3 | 7.25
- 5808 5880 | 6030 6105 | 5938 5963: 0.9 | 7.11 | 7.14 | 7.13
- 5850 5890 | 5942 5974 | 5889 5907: 2.3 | 6.8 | 6.89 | 6.83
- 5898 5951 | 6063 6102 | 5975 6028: 2.4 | 6.82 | 7.27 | 7.04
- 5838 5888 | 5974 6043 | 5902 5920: 0.5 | 6.99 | 6.77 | 6.92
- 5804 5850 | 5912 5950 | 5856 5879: 0.8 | 7.24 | 6.92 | 7.12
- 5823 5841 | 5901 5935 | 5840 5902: 3.1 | 7.16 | 6.88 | 7.04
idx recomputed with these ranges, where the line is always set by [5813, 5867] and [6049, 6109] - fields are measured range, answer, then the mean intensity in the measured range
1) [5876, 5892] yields 0.11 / 6.48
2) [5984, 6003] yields 0.04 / 6.87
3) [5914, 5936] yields 0.03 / 6.92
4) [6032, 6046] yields 0.02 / 7.02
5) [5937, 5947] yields 0.01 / 7.07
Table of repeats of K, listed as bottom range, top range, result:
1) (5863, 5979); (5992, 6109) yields 1.04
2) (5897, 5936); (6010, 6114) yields 1.05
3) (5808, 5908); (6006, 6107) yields 1.02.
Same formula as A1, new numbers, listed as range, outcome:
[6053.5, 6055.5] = 6.57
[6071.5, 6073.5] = 7.62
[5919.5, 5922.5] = 7.64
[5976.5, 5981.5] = 6.53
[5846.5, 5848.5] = 7.41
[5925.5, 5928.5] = 6.57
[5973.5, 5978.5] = 6.92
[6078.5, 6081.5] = 7.22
